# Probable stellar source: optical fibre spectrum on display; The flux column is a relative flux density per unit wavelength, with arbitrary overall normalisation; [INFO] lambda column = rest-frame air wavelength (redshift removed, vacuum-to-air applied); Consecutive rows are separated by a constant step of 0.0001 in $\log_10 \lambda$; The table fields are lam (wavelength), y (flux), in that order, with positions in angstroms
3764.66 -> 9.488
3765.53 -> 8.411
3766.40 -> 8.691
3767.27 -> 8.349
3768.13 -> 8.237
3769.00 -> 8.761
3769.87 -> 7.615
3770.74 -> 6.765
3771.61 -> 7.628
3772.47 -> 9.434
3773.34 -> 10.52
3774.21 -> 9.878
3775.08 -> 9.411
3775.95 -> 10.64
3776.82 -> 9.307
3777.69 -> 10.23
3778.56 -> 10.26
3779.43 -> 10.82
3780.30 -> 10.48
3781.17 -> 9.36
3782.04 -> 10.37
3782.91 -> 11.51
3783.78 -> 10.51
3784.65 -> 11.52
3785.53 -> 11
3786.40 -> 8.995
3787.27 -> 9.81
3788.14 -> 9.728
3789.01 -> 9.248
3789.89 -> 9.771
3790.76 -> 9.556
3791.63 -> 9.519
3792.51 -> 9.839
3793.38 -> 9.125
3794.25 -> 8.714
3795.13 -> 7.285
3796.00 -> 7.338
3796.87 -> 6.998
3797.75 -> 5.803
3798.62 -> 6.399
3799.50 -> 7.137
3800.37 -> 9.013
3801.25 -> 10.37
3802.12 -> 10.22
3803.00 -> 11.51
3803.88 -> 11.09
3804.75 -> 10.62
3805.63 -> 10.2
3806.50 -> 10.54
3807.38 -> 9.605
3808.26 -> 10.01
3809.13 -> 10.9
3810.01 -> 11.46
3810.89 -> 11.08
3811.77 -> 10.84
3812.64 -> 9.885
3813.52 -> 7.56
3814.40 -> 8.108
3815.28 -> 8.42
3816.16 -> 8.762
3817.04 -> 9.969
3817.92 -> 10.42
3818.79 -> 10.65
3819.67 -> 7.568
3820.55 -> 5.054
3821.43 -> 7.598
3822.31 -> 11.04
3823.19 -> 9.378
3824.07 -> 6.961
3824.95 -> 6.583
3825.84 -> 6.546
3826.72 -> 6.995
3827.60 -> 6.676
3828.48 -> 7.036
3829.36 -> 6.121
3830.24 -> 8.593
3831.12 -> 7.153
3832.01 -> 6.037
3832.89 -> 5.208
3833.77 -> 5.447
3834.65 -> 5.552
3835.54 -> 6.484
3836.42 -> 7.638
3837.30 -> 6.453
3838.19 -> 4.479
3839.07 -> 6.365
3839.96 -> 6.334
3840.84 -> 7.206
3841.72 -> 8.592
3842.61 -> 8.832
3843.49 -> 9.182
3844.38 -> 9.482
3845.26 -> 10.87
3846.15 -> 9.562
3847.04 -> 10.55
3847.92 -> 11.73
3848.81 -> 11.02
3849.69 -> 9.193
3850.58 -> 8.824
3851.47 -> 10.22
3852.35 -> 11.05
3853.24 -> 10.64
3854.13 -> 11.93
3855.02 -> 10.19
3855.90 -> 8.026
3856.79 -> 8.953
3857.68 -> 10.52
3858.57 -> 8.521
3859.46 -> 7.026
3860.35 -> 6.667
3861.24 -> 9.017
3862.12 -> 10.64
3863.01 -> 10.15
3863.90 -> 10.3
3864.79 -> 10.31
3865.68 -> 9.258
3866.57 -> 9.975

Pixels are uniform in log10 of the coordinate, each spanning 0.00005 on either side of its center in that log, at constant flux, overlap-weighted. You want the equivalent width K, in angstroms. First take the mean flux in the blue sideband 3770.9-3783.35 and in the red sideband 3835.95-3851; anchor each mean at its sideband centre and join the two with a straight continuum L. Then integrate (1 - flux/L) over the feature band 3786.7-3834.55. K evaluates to 3.3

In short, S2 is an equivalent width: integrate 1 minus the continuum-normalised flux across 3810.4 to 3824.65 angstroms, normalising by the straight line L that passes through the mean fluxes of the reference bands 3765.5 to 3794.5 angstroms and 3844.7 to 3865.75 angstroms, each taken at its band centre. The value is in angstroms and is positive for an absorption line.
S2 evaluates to 1.1 angstroms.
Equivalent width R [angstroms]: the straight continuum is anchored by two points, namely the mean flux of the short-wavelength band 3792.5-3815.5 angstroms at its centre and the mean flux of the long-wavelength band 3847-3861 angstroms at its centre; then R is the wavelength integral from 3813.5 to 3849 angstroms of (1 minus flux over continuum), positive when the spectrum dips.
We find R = 5.9 angstroms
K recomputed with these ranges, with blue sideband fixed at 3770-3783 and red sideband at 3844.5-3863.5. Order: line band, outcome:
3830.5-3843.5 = 4.1 angstroms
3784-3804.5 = 1.1 angstroms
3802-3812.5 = -1.0 angstroms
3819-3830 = 2.7 angstroms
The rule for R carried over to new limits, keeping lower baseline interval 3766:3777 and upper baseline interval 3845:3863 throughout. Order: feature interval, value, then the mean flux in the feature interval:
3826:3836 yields 3.2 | 6.49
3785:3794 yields -0.6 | 9.66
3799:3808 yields -0.8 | 10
